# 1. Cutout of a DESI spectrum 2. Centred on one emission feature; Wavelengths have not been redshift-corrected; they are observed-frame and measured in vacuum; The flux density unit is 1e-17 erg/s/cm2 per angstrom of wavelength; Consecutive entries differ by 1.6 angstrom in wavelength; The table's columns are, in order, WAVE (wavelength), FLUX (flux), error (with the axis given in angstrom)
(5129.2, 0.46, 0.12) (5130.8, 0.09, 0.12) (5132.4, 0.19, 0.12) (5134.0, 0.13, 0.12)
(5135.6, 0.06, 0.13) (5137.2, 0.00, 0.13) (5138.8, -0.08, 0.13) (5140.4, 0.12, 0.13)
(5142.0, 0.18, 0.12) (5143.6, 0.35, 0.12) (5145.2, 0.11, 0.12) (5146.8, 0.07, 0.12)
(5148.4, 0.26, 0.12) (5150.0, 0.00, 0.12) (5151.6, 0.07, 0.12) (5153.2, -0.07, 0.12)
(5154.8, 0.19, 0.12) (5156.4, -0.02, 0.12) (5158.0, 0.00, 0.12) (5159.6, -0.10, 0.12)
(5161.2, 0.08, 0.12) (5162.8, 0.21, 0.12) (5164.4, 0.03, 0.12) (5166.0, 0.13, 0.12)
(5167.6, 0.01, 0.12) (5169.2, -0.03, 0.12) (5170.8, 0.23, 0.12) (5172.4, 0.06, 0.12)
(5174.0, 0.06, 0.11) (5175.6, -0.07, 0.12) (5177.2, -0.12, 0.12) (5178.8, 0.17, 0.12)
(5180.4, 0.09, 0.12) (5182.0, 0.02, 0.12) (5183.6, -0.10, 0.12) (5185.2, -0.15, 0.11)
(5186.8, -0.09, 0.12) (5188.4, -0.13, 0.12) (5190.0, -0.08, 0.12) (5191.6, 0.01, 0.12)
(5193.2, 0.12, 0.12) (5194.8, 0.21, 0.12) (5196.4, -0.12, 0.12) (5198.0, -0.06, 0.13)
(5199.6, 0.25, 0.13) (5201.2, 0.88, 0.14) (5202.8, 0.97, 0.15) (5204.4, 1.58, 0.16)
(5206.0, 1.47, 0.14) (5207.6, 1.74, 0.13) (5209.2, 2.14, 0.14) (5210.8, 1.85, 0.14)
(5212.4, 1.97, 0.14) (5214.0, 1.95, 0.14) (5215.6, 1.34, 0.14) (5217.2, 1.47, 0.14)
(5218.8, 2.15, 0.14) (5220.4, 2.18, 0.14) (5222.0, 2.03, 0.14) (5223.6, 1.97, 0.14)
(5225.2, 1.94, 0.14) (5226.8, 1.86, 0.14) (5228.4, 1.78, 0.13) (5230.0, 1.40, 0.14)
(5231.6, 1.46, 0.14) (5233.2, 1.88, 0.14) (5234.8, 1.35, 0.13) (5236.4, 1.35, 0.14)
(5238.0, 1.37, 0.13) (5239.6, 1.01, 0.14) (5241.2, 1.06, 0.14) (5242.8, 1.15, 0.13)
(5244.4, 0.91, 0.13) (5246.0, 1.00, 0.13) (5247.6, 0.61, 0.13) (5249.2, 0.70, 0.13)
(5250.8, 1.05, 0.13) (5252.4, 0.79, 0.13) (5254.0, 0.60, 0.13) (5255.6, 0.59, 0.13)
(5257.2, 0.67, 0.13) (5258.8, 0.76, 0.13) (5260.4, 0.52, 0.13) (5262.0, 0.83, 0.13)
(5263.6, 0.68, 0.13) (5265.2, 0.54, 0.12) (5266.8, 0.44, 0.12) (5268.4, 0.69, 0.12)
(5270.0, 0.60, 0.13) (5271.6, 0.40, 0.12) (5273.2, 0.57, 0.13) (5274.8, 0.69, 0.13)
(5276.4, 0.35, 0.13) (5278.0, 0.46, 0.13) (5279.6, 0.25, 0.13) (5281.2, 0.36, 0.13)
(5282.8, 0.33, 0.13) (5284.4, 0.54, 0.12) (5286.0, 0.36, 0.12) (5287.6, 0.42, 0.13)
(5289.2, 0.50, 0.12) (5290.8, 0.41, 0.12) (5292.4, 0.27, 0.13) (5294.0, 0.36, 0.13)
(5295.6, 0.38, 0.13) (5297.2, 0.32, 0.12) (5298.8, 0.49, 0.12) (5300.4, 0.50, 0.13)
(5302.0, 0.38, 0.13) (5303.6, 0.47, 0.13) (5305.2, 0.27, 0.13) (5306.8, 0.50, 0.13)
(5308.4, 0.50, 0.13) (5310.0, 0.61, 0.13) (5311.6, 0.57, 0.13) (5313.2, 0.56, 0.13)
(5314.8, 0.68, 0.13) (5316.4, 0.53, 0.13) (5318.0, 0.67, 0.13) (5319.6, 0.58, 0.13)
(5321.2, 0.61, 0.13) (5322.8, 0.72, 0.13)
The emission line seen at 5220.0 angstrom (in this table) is Lyman alpha 1216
